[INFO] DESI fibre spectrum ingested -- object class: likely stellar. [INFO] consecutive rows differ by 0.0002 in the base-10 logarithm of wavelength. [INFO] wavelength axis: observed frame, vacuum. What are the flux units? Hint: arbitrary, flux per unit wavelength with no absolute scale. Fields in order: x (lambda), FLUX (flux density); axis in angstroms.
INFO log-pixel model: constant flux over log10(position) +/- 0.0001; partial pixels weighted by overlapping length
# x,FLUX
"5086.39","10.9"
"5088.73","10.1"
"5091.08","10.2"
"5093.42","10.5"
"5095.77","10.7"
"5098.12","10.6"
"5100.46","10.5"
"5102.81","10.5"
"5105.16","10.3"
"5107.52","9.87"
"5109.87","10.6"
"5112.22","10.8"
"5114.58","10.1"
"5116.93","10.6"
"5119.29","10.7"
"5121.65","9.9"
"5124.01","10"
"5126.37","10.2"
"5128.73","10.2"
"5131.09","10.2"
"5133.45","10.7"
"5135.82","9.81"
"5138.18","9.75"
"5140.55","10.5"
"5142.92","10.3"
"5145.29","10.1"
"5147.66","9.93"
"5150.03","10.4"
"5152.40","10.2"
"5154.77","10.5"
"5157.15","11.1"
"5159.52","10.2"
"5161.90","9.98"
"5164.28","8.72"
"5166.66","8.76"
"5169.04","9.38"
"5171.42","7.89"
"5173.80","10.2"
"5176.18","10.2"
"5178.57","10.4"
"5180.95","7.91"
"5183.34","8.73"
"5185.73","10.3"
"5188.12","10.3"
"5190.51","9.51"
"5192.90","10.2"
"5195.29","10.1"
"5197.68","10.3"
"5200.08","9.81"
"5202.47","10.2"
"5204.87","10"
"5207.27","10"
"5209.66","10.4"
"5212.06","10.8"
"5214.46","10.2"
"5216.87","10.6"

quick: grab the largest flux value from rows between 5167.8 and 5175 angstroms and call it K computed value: 10.2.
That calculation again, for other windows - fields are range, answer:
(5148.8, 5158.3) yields 11.1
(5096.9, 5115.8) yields 10.8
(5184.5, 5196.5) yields 10.3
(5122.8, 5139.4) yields 10.7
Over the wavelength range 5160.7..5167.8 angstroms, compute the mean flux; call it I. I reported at 9.15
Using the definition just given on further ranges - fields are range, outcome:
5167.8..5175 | 9.16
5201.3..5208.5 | 10.1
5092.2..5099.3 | 10.6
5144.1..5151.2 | 10.1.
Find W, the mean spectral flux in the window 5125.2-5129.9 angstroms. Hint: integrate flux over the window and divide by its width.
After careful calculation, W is 10.2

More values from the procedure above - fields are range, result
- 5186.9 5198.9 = 10.1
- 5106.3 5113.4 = 10.4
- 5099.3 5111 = 10.3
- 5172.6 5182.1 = 9.69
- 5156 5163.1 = 10.4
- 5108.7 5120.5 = 10.6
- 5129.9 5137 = 10.2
